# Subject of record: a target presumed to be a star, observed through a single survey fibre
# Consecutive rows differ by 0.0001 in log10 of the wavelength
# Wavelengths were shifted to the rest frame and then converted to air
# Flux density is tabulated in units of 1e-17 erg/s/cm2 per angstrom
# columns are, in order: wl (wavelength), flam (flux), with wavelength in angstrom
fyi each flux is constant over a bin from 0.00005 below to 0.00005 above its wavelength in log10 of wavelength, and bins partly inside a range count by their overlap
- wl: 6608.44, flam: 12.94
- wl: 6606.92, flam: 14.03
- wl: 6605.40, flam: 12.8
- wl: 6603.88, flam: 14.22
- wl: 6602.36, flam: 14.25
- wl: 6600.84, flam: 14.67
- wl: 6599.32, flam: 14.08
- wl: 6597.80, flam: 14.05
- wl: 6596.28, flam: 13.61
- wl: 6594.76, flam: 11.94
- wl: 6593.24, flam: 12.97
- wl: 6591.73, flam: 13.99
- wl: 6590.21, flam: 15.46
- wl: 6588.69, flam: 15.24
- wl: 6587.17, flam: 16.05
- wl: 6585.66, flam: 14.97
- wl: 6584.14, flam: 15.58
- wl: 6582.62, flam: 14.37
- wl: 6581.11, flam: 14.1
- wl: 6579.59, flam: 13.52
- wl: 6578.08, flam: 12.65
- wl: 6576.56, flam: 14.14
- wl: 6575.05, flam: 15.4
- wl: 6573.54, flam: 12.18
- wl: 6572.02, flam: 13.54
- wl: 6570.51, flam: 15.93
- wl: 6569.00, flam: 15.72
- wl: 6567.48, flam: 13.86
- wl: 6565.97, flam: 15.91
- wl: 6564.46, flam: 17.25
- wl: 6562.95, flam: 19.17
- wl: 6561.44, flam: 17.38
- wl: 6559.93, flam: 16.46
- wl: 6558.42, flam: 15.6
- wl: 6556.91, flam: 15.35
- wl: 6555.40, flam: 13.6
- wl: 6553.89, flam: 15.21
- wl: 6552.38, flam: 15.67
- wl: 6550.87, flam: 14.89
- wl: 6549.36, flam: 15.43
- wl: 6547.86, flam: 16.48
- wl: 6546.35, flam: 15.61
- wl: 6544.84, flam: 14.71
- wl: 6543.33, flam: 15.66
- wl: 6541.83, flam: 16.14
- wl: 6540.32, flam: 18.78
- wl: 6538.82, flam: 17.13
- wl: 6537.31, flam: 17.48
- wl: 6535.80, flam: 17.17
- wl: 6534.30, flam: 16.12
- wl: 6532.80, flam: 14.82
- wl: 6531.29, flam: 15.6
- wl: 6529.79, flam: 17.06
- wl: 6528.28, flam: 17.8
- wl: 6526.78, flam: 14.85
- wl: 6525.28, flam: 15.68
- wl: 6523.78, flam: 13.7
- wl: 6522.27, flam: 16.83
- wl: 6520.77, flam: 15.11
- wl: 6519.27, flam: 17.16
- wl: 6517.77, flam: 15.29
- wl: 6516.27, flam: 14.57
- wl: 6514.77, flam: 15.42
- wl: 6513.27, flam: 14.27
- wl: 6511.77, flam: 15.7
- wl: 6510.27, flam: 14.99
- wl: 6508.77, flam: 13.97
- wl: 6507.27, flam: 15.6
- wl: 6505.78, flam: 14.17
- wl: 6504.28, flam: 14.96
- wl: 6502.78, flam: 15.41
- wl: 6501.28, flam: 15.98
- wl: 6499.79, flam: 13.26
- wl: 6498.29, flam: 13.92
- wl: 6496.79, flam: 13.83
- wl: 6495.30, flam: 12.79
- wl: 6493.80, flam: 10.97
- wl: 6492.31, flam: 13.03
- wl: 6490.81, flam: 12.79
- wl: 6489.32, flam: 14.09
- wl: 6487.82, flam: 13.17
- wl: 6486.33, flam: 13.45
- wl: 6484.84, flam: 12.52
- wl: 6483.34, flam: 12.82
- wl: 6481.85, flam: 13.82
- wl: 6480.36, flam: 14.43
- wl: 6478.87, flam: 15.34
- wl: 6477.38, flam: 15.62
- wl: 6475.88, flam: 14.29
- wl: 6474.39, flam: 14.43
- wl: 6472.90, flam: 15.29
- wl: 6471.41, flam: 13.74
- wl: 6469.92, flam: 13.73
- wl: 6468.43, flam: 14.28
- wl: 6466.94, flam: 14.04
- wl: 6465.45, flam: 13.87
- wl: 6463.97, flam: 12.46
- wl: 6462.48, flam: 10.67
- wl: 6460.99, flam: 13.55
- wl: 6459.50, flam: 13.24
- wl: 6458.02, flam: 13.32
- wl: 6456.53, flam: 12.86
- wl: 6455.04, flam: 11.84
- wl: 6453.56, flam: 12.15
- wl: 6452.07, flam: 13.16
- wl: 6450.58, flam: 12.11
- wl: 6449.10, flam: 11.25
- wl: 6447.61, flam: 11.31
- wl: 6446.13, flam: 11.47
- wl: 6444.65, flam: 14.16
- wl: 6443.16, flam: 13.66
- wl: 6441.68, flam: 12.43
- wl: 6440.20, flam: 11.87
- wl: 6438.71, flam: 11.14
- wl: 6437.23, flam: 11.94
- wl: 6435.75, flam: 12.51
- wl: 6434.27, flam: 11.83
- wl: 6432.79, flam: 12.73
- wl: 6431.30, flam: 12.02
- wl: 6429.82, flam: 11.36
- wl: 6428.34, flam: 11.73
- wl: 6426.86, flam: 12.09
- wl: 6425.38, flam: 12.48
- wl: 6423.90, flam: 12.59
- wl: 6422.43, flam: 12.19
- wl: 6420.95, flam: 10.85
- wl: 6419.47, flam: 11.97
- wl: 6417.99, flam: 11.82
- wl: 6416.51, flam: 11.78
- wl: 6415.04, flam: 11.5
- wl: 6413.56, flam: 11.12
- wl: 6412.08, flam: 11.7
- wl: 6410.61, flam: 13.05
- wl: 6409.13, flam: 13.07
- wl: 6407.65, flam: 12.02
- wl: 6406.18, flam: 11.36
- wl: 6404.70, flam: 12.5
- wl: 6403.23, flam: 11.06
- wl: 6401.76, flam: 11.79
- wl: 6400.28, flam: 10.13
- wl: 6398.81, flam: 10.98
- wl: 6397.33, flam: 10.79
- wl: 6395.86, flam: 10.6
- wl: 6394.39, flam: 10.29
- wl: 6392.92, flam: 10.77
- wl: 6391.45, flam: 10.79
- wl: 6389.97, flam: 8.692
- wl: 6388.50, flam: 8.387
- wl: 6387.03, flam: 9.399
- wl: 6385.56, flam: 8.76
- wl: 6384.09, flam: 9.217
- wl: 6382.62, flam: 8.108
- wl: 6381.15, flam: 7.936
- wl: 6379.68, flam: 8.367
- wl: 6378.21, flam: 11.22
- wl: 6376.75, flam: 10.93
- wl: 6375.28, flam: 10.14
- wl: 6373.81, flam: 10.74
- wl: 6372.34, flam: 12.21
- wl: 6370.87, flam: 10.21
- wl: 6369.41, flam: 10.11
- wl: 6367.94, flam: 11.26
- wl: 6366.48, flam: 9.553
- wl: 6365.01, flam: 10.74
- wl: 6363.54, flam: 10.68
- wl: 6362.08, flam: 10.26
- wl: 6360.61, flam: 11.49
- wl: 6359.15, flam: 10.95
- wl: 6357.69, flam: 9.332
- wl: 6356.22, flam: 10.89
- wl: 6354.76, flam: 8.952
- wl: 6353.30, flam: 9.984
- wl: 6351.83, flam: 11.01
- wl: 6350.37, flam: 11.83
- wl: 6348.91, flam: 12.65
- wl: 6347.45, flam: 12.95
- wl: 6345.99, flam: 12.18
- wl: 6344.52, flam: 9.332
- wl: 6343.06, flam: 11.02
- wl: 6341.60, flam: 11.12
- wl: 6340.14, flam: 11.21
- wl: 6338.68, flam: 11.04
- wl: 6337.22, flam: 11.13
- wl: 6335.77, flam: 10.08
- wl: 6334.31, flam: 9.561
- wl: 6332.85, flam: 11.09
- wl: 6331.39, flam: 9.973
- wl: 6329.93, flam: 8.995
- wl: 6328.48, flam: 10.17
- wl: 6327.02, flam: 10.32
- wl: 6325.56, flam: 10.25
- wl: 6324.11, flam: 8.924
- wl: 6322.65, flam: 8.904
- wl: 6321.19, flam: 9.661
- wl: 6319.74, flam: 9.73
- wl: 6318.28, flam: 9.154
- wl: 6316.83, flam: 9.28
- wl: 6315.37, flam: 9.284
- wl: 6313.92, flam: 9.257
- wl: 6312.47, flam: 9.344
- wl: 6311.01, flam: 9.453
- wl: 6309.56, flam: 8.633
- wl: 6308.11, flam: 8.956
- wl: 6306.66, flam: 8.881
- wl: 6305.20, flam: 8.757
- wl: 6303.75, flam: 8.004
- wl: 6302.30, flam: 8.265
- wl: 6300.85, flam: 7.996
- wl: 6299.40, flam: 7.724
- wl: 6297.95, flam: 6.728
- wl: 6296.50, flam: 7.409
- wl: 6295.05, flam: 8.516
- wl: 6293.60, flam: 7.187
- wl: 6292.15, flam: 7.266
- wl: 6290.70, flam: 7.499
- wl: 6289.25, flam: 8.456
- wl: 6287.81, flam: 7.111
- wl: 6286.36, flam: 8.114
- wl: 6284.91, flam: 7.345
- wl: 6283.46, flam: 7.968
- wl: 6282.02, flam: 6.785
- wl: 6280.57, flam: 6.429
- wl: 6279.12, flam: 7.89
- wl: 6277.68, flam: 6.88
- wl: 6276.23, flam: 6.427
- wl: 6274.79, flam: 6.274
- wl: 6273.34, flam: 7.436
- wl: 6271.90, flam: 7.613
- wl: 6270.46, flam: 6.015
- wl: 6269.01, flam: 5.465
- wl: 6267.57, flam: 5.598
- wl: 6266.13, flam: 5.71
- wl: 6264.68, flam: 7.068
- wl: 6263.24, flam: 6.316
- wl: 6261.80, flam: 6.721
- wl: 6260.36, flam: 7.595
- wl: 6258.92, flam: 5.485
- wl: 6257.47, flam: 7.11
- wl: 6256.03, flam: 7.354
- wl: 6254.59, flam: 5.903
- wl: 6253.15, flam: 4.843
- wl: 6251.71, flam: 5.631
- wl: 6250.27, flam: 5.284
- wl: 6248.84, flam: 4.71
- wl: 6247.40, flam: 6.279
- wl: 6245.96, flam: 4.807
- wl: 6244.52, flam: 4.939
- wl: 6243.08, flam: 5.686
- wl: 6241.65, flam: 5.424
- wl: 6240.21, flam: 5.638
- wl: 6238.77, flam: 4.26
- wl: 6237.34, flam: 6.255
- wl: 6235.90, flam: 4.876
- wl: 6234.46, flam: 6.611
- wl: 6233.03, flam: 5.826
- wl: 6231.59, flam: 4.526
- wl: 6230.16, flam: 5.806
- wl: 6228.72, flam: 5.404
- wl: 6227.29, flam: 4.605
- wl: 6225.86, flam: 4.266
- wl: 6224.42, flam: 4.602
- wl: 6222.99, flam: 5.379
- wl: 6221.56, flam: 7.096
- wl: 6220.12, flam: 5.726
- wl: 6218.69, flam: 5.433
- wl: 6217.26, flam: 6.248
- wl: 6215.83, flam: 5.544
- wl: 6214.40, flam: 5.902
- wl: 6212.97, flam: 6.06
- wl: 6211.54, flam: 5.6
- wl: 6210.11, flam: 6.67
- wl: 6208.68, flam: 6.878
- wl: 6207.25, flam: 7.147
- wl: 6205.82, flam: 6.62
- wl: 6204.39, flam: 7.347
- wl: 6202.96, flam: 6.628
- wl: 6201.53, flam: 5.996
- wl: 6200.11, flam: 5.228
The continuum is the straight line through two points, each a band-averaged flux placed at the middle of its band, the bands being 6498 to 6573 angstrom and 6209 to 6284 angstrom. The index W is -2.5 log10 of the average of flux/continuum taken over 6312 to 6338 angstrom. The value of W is -0.14 mag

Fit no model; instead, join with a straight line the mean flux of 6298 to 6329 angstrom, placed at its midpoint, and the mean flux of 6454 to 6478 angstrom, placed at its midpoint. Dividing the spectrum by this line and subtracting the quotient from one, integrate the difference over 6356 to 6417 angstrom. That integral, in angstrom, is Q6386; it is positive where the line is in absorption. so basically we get 3.3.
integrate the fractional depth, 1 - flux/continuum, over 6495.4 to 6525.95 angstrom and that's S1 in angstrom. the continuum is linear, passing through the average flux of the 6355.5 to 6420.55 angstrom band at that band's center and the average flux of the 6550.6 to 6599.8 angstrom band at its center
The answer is -3.5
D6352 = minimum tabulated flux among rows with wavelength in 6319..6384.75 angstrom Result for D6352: 7.936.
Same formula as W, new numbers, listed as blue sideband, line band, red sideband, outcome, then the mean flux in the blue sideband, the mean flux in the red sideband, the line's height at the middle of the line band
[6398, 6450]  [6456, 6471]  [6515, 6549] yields 0.02 mag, 11.9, 16.1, 13.4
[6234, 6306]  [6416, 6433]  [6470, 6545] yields 0.01 mag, 6.64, 14.9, 12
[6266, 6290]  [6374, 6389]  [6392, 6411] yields 0.15 mag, 6.95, 11.4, 10.7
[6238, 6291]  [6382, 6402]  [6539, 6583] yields 0.04 mag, 6.37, 15.4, 10.2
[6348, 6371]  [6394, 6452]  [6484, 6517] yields 0.03 mag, 10.7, 14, 12.2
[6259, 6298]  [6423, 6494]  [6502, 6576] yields 0.00 mag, 7.01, 15.6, 13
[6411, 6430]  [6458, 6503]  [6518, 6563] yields 0.02 mag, 11.8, 16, 13.9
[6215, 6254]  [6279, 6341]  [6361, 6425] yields -0.11 mag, 5.4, 10.8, 7.95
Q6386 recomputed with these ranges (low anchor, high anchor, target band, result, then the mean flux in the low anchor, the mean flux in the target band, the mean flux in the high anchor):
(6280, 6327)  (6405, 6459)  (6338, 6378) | -3.6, 8.39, 10.8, 12.1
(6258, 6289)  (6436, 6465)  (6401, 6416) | -1.2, 6.8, 11.9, 12.4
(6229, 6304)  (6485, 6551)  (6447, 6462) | 0.6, 6.51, 12.5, 15.1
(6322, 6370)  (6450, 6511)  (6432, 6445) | 0.3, 10.5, 12.4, 13.7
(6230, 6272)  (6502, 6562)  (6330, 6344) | -2.8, 5.82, 10.6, 15.7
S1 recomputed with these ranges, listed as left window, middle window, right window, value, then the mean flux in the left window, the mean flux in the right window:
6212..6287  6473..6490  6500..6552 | 0.1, 6.02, 15.7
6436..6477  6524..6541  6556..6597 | -2.8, 12.9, 14.9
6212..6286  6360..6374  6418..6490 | -1.1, 5.99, 12.9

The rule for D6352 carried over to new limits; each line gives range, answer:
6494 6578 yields 12.18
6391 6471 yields 10.13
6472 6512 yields 10.97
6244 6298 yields 4.71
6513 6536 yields 13.7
